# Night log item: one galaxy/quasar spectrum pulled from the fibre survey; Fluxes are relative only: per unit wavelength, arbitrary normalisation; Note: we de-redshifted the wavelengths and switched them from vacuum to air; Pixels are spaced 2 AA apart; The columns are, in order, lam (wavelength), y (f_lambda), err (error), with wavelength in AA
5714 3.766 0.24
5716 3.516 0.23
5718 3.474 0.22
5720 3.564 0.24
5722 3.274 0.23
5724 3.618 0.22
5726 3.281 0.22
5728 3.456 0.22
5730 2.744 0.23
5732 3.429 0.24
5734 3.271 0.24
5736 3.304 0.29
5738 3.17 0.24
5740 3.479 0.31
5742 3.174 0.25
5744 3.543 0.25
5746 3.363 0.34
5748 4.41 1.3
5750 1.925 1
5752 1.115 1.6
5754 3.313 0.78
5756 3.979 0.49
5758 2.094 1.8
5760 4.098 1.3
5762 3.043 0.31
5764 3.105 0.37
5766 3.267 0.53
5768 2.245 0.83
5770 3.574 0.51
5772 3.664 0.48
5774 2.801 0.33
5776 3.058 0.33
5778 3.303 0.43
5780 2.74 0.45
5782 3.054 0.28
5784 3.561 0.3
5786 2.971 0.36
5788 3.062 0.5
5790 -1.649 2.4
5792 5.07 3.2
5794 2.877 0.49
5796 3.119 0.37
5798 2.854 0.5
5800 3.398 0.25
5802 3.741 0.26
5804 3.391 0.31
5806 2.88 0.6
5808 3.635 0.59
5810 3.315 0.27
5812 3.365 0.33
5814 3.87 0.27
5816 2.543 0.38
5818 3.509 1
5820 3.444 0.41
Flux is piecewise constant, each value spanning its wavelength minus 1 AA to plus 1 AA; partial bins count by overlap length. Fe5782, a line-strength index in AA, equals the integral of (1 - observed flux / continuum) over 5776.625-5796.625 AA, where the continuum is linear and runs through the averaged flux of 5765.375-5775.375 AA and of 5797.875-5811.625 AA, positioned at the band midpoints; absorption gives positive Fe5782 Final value 2.5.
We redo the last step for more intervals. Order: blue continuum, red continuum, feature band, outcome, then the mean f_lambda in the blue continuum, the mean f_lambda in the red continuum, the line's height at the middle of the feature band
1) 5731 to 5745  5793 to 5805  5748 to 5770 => 2.5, 3.34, 3.23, 3.3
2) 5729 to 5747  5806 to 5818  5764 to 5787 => 1.3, 3.28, 3.32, 3.3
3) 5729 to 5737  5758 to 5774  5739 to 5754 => 0.8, 3.19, 3.18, 3.18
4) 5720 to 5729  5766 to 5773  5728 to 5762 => 1.6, 3.42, 3.18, 3.31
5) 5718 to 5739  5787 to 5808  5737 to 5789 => -0.1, 3.32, 2.91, 3.11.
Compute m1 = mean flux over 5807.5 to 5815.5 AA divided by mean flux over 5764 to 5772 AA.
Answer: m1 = 1.12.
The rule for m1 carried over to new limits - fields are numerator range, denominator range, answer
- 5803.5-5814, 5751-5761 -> 1.15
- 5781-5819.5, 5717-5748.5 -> 0.91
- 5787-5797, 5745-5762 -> 0.82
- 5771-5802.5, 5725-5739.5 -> 0.91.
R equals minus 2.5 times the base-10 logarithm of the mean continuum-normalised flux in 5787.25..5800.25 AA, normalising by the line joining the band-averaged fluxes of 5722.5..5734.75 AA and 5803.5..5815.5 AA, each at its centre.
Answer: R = 0.27 mag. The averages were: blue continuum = 3.3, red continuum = 3.37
